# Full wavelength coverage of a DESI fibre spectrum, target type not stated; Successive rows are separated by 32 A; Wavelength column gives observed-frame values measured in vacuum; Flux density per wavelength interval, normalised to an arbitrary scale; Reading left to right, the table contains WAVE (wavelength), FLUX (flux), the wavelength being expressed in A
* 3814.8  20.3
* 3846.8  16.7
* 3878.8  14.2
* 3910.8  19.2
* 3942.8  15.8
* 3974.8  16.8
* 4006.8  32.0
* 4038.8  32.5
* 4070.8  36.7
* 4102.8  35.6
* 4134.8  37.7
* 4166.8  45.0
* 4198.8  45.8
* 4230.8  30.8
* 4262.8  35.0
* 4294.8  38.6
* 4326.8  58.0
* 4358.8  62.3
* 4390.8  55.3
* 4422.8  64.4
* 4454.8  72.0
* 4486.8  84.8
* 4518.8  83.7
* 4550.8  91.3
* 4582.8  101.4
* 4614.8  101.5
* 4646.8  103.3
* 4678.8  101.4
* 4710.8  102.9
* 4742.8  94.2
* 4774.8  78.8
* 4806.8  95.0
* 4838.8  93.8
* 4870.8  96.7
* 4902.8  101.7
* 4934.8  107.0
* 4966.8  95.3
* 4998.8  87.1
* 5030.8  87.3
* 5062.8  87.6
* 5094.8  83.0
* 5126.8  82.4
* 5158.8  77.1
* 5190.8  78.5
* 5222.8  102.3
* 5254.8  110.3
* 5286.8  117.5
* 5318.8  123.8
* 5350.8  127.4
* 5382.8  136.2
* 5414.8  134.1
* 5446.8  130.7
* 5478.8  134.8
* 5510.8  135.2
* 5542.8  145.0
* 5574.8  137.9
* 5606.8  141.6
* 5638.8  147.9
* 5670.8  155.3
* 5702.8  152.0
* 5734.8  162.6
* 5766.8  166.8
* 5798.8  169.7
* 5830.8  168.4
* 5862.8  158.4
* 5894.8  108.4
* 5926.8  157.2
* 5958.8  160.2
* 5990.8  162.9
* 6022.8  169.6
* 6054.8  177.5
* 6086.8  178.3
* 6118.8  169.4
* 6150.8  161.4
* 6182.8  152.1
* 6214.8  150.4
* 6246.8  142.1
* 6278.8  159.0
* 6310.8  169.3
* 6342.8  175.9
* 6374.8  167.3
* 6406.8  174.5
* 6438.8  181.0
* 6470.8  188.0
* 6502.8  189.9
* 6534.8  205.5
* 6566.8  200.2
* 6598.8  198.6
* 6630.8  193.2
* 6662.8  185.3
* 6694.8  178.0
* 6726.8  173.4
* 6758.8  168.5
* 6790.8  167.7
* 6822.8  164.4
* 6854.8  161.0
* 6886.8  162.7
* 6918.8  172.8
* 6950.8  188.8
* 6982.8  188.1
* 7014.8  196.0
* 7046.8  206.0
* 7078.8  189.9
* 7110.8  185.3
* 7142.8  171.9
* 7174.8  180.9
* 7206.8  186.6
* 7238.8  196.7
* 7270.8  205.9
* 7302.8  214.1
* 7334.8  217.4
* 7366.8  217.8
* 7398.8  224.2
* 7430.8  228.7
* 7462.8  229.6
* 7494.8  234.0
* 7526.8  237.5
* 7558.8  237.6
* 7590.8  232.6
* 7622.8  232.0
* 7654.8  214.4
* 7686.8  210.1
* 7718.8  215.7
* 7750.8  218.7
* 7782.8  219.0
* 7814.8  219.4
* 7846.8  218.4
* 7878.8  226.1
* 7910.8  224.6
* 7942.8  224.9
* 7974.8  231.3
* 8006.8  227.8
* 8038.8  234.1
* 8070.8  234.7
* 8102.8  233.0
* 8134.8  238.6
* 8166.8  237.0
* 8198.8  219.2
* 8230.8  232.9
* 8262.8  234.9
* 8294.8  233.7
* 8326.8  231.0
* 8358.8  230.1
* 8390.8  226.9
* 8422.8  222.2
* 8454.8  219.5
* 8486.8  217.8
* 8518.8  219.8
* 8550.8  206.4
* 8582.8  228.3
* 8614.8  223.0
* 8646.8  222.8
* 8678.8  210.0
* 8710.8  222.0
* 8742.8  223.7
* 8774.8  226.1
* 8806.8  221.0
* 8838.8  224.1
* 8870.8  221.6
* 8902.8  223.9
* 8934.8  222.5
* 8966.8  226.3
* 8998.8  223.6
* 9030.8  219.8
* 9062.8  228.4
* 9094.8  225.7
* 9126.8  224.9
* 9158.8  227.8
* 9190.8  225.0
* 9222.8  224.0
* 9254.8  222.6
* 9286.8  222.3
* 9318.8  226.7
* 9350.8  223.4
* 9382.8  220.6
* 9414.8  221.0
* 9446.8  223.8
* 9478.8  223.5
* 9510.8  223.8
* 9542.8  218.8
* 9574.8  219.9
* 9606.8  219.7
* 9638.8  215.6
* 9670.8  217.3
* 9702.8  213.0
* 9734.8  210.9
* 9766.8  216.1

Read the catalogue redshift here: 0.000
